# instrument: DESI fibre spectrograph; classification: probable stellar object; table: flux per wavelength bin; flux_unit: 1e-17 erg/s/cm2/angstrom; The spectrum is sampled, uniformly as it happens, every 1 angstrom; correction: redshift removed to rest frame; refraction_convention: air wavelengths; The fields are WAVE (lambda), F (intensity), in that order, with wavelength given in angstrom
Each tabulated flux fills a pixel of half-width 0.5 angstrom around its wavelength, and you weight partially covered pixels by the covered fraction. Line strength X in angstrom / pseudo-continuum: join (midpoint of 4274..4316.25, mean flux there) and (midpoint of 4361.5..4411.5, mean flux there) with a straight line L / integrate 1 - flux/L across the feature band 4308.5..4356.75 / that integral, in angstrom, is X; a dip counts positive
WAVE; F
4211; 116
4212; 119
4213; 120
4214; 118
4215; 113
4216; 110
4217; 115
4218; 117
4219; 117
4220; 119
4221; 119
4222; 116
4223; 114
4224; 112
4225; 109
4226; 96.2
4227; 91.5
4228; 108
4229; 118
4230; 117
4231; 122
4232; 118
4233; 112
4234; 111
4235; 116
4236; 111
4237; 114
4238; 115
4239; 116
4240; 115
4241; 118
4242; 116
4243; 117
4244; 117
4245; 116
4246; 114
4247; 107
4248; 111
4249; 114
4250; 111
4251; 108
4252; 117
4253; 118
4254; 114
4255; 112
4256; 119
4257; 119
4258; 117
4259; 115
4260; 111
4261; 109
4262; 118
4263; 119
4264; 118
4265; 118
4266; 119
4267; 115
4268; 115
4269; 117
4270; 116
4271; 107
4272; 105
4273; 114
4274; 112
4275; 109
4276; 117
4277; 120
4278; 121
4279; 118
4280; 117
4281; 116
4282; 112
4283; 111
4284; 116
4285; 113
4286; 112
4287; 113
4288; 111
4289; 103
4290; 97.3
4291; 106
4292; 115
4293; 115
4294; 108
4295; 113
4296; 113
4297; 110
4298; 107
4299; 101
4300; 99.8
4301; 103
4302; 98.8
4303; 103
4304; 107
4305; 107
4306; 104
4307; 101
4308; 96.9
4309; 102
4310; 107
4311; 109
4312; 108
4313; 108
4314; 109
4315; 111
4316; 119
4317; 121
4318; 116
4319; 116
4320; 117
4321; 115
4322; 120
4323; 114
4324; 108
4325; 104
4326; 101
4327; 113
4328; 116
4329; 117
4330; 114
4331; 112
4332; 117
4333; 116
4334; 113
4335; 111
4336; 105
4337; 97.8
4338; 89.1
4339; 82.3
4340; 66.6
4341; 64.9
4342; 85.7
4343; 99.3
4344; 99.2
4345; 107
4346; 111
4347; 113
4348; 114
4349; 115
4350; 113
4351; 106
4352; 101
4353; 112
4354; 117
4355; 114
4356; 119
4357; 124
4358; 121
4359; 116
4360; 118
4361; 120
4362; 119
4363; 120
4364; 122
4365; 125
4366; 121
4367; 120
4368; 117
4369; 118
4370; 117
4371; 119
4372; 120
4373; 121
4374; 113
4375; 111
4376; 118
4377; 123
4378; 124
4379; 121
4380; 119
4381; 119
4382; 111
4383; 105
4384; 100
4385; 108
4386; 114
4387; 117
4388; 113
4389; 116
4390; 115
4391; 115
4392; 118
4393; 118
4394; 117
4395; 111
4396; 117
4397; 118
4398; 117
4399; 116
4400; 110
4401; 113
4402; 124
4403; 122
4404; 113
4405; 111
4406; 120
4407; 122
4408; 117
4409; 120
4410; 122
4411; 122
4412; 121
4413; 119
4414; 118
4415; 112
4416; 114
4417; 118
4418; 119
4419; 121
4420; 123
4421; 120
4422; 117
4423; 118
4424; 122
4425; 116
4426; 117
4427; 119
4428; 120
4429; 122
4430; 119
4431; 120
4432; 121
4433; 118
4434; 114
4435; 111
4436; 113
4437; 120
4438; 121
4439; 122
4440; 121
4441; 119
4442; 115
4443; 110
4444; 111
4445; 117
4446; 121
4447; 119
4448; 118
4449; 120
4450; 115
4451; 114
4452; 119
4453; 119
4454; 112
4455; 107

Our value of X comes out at 2.0 angstrom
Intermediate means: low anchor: 109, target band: 108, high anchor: 117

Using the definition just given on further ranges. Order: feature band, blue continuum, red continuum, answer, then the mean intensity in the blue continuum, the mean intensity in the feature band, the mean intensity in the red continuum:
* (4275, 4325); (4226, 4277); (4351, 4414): 2.1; 114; 110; 117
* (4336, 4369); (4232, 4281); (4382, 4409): 1.8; 115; 109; 115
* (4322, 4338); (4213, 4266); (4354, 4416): 0.8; 114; 110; 117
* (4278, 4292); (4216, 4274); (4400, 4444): 0.4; 114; 112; 118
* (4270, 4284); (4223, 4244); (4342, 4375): -0.1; 113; 114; 115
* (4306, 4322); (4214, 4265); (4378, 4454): 0.7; 114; 110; 117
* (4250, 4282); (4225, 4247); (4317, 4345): -1.3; 113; 115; 105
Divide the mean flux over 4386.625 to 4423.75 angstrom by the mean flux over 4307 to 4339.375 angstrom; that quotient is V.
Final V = 1.07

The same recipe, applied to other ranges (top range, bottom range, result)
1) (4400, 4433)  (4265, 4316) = 1.08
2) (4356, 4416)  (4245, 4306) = 1.05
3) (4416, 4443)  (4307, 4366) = 1.08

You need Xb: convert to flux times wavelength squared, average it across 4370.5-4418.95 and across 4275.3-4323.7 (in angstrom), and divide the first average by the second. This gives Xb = 1.1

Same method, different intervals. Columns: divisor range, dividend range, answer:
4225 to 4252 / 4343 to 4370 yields 1.08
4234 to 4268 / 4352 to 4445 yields 1.09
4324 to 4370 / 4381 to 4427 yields 1.09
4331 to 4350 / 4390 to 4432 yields 1.21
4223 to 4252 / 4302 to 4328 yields 1.01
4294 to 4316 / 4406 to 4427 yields 1.18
